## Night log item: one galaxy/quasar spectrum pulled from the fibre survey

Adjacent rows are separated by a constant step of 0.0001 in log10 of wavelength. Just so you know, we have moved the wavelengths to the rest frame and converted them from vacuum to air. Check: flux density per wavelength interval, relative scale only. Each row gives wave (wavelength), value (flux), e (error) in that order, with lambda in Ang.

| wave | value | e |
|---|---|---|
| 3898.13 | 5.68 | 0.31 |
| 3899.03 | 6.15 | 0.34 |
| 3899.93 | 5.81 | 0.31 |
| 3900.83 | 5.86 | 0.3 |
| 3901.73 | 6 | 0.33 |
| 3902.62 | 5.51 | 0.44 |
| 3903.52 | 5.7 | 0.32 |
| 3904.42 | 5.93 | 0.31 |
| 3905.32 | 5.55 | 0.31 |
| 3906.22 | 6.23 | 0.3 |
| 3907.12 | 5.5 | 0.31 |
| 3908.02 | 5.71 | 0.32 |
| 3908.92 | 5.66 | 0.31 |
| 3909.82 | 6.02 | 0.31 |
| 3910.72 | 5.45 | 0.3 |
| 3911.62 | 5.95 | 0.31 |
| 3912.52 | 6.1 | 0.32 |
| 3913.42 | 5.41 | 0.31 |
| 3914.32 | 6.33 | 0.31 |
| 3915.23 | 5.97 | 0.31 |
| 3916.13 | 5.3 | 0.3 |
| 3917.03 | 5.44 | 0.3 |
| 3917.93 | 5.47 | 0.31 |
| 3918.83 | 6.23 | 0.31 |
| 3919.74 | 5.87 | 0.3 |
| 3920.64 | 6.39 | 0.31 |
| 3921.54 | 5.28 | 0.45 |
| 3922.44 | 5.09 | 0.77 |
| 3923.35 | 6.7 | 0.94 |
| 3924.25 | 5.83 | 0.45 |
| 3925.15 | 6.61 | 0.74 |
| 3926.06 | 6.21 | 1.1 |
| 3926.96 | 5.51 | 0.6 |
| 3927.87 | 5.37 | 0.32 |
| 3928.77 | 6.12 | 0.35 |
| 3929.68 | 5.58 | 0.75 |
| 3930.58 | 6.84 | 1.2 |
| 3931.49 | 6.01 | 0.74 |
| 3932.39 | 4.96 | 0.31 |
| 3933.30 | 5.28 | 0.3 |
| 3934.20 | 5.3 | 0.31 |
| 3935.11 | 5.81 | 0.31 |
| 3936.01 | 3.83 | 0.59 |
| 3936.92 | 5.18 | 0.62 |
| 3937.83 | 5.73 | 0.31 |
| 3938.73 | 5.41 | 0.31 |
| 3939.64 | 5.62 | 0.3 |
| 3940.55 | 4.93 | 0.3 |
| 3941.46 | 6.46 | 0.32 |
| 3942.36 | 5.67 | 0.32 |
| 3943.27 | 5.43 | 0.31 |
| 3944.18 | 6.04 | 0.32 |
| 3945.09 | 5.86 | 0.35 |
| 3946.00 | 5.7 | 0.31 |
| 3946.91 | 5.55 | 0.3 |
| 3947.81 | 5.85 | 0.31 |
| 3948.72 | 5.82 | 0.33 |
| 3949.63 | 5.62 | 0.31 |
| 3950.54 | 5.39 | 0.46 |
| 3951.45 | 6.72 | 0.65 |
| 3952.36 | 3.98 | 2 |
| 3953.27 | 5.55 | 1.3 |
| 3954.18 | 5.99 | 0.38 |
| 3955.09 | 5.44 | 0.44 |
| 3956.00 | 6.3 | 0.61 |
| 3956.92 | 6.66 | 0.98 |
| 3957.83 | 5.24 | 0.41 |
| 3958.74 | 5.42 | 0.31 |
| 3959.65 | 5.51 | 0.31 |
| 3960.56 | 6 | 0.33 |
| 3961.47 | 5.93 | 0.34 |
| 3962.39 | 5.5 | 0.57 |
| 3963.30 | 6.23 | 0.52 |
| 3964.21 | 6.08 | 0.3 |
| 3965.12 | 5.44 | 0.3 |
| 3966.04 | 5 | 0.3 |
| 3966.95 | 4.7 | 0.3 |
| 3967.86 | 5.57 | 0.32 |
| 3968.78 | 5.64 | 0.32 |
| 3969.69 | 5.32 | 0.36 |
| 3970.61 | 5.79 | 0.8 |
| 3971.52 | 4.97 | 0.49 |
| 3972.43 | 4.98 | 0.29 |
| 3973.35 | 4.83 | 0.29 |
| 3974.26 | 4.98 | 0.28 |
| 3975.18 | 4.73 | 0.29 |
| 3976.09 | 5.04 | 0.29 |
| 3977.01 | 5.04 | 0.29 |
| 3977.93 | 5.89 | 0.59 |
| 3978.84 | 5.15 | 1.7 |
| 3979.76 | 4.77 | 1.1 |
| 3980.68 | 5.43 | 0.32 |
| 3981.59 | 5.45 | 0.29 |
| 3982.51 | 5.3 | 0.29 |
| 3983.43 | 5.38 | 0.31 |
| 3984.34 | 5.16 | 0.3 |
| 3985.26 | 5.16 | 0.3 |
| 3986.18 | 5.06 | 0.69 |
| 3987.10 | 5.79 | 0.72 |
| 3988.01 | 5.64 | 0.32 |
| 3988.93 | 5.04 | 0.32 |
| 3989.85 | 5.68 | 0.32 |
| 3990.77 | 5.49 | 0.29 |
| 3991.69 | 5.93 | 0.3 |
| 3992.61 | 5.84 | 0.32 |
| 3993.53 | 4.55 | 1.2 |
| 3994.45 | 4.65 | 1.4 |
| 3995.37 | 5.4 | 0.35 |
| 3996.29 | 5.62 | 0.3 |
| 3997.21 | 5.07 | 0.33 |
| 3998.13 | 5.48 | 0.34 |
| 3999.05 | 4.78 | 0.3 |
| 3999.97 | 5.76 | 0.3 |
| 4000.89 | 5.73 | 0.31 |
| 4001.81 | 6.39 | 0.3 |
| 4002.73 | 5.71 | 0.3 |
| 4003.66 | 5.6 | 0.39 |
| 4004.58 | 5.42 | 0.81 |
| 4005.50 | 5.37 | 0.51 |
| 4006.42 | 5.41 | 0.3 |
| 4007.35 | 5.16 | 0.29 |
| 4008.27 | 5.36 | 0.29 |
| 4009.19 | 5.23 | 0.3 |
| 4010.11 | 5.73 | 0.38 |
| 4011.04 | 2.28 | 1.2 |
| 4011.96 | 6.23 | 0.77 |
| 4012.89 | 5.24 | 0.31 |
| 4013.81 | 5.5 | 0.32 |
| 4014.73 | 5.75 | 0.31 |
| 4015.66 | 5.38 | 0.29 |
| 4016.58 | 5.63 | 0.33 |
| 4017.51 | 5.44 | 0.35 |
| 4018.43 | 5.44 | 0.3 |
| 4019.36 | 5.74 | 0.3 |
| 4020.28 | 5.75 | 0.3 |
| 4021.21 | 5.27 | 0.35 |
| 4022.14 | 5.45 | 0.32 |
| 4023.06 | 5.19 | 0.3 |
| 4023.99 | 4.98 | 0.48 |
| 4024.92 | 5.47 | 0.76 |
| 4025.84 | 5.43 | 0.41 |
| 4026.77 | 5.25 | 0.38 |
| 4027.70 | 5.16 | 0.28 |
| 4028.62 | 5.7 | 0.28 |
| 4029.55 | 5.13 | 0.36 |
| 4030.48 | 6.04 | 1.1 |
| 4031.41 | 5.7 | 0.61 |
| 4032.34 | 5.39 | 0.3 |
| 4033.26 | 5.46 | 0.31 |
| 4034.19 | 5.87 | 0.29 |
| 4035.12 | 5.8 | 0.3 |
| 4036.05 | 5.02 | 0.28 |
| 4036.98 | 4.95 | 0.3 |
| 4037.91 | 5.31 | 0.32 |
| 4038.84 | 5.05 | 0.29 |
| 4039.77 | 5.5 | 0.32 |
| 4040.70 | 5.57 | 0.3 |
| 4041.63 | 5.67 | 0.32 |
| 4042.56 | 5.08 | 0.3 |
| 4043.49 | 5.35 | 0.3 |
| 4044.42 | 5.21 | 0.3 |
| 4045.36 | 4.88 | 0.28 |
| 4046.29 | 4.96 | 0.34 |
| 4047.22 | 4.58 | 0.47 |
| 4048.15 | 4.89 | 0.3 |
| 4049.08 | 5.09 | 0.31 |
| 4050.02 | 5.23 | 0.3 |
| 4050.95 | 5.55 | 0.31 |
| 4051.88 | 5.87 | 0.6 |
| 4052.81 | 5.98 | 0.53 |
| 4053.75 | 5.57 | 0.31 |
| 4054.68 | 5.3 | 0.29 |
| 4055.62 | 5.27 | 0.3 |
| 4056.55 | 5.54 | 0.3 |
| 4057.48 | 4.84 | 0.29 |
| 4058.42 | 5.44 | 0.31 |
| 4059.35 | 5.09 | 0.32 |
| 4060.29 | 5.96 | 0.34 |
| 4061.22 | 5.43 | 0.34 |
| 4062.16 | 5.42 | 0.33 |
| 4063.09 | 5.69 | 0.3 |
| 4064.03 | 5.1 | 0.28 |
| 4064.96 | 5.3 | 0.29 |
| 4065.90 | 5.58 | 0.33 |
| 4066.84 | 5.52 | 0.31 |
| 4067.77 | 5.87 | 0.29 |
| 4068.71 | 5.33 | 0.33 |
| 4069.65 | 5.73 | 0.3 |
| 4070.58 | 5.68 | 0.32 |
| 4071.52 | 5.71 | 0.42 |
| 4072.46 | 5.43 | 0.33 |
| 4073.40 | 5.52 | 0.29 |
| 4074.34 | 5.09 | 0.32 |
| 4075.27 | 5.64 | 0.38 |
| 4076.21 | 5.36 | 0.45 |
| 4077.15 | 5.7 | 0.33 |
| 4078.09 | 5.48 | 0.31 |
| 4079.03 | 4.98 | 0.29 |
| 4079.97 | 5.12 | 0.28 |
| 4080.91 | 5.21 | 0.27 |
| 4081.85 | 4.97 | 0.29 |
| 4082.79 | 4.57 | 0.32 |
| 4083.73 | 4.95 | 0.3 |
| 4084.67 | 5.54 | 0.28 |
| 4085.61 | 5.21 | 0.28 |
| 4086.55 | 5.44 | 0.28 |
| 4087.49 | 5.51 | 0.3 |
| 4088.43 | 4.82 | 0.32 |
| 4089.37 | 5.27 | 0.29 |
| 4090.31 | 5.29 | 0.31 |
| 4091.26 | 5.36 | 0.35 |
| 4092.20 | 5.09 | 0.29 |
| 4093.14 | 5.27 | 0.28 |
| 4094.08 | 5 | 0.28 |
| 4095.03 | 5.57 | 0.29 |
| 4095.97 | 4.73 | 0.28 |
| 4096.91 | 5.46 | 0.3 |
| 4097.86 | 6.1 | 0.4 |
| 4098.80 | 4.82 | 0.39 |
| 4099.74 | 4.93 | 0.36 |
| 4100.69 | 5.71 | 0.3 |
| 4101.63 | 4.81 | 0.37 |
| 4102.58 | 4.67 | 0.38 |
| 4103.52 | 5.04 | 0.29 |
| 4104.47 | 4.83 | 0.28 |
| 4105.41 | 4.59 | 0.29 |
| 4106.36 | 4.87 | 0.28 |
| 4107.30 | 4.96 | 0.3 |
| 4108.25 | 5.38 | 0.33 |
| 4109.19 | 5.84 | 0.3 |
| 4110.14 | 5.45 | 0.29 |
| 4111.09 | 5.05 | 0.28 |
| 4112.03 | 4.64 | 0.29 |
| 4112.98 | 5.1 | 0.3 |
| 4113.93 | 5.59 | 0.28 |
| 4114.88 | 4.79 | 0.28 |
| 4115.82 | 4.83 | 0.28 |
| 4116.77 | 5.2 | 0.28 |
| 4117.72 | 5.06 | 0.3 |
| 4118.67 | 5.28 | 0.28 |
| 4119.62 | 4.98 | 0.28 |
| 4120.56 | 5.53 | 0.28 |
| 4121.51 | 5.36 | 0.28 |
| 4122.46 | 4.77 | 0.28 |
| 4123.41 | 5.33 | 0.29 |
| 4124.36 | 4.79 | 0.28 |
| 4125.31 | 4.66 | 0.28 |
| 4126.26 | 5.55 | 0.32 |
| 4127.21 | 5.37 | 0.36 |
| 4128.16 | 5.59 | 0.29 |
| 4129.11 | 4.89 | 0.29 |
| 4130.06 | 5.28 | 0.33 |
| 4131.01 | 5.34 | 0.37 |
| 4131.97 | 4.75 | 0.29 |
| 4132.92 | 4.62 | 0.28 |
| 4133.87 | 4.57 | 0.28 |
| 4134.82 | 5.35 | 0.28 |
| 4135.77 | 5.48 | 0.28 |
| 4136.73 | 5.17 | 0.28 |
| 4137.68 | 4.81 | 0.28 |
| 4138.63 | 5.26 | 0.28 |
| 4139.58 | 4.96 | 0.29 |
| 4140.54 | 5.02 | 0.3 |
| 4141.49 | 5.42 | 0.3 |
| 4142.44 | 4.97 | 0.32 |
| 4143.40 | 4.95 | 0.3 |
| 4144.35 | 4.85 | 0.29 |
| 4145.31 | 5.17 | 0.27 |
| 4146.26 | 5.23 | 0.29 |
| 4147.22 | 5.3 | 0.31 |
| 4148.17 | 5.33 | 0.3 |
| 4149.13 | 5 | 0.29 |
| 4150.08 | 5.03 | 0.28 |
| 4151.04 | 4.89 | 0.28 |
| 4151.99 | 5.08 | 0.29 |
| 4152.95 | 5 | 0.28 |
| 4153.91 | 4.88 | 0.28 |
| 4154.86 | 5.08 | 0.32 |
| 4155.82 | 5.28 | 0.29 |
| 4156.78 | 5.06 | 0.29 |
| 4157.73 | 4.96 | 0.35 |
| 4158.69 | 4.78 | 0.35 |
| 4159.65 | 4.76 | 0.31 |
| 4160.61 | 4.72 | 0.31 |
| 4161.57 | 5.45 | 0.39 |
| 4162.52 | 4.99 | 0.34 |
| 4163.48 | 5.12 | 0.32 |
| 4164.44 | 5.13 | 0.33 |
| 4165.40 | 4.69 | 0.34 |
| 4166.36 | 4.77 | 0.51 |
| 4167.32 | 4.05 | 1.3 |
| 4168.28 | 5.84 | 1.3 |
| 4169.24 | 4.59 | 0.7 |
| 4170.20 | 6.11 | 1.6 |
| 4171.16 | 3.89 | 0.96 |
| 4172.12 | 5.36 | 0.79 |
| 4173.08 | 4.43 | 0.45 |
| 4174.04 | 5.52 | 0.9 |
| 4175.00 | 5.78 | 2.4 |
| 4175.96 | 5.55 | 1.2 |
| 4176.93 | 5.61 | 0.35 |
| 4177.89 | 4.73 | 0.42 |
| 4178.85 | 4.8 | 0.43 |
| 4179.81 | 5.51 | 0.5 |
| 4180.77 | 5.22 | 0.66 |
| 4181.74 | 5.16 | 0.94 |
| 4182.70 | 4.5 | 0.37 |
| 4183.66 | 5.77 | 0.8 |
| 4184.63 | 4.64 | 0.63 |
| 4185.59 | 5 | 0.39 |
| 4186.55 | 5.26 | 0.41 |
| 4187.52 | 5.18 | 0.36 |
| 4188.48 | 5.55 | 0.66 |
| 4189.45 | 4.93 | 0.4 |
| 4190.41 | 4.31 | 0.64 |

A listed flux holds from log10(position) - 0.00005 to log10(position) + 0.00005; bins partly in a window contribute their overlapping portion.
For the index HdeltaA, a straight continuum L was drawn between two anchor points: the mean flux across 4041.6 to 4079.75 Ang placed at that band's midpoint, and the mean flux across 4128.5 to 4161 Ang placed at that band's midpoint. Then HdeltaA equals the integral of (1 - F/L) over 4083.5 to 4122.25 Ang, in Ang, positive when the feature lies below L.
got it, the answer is 0.32 Ang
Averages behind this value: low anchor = 5.38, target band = 5.17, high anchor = 5.04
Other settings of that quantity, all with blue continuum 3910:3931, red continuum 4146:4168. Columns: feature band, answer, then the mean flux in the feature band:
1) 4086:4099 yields -0.1 Ang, 5.28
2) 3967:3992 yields 1.6 Ang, 5.29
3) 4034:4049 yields 0.6 Ang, 5.22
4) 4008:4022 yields 0.5 Ang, 5.33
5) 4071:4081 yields -0.2 Ang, 5.39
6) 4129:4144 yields 0.0 Ang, 5.05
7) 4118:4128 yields -0.1 Ang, 5.17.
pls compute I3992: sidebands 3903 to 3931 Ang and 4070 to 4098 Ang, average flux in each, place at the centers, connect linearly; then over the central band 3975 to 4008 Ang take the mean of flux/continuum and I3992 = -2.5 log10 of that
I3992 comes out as 0.046 mag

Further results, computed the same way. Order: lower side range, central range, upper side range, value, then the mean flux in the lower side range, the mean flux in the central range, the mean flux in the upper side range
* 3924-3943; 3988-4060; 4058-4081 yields 0.03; 5.63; 5.36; 5.46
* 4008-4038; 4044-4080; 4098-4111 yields -0.03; 5.37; 5.39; 5.1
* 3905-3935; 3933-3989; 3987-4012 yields 0.02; 5.8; 5.46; 5.35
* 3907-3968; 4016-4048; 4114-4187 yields 0.01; 5.69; 5.36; 5.08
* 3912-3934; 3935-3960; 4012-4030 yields 0.03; 5.82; 5.59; 5.44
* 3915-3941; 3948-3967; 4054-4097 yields -0.02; 5.65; 5.67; 5.33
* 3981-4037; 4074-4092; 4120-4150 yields 0.00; 5.4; 5.24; 5.12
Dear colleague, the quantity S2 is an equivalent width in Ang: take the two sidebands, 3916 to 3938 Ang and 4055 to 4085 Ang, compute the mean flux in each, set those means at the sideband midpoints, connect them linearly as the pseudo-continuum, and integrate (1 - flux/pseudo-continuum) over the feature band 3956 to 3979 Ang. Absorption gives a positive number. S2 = 0.6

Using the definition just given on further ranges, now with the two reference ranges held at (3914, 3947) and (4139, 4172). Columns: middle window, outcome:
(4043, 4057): 0.13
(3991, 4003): 0.10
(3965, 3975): 0.71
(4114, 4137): -0.04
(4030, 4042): -0.24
